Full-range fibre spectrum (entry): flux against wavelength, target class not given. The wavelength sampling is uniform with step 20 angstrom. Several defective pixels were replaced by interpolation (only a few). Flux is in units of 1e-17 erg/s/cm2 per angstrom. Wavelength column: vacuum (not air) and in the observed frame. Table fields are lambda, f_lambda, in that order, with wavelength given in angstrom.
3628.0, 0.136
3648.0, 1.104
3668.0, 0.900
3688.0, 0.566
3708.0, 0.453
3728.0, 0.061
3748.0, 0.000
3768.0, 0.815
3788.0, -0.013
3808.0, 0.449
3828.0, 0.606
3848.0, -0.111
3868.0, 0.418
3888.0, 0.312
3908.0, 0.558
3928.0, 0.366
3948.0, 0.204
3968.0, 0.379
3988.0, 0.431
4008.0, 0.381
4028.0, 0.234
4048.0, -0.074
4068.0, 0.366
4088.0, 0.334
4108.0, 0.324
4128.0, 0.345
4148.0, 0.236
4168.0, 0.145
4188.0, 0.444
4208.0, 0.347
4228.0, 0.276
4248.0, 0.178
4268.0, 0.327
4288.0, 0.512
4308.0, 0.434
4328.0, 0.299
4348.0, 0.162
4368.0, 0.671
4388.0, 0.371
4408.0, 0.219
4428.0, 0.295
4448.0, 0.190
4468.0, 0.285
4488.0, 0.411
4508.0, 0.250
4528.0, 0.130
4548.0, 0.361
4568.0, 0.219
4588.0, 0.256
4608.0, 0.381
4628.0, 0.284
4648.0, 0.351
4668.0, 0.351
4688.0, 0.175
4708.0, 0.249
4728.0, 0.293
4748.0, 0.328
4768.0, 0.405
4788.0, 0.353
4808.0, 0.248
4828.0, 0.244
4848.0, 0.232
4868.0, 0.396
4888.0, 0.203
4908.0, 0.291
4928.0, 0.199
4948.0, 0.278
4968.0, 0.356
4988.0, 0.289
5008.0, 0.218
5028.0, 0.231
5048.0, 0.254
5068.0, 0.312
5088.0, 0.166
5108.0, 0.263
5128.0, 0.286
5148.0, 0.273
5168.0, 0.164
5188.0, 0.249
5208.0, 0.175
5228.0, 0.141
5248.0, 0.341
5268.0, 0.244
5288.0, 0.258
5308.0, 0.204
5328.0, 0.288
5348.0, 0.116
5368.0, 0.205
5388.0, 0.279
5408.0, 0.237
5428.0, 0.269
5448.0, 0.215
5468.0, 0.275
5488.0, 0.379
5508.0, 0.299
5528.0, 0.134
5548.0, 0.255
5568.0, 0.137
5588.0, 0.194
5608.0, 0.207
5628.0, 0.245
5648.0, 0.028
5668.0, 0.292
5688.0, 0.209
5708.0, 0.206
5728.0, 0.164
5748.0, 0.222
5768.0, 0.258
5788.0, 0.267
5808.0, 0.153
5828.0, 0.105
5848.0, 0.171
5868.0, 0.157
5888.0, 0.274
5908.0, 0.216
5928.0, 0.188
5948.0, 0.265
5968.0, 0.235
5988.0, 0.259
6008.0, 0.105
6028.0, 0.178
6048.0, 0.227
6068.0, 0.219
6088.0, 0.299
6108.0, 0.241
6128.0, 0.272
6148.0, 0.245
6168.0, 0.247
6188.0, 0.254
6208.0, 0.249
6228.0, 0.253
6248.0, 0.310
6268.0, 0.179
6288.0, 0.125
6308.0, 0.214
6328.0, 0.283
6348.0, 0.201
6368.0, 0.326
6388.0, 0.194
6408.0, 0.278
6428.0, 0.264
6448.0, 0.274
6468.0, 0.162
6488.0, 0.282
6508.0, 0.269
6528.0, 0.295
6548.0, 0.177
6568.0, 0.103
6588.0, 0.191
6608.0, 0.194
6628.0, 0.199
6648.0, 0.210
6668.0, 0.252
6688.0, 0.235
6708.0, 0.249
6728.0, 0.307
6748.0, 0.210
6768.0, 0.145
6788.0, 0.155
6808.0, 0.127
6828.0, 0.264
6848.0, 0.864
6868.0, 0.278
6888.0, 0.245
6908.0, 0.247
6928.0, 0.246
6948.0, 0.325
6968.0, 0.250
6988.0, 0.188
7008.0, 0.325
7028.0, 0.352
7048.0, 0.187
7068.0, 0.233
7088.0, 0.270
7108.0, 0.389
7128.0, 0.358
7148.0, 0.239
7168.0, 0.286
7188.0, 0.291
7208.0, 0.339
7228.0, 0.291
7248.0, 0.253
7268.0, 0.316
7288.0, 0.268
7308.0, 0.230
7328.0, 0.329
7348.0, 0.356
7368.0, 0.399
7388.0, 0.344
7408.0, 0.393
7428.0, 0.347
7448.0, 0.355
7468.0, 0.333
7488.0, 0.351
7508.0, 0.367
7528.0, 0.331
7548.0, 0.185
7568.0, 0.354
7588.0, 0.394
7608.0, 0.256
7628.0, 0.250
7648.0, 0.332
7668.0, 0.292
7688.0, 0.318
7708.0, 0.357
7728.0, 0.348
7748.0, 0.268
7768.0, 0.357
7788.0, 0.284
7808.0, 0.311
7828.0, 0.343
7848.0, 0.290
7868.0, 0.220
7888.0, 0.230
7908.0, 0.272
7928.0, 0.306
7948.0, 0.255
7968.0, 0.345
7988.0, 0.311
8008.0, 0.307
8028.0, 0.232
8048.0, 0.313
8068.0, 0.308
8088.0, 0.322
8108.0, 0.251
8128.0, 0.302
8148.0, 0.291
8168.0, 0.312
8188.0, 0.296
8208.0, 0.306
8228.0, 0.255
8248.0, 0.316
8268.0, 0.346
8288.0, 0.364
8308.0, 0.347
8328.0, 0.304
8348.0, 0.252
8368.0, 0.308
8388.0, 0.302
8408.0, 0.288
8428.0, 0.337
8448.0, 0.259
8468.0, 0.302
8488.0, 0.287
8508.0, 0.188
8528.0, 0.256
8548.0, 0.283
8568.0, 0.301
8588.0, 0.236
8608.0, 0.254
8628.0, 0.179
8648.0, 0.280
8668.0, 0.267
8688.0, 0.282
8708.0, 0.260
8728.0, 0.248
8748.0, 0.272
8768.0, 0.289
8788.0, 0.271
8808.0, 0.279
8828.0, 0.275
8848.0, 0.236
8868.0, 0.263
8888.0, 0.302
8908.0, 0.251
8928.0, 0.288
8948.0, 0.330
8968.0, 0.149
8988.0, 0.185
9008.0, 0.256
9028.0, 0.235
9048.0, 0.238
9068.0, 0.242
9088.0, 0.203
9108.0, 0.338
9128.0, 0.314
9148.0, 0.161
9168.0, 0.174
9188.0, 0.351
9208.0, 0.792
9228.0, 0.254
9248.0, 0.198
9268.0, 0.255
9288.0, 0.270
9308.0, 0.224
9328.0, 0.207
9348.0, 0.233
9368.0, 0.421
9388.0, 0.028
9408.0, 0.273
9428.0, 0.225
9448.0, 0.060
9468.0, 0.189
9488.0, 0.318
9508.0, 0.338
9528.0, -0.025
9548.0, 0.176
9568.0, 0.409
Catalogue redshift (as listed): 0.84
